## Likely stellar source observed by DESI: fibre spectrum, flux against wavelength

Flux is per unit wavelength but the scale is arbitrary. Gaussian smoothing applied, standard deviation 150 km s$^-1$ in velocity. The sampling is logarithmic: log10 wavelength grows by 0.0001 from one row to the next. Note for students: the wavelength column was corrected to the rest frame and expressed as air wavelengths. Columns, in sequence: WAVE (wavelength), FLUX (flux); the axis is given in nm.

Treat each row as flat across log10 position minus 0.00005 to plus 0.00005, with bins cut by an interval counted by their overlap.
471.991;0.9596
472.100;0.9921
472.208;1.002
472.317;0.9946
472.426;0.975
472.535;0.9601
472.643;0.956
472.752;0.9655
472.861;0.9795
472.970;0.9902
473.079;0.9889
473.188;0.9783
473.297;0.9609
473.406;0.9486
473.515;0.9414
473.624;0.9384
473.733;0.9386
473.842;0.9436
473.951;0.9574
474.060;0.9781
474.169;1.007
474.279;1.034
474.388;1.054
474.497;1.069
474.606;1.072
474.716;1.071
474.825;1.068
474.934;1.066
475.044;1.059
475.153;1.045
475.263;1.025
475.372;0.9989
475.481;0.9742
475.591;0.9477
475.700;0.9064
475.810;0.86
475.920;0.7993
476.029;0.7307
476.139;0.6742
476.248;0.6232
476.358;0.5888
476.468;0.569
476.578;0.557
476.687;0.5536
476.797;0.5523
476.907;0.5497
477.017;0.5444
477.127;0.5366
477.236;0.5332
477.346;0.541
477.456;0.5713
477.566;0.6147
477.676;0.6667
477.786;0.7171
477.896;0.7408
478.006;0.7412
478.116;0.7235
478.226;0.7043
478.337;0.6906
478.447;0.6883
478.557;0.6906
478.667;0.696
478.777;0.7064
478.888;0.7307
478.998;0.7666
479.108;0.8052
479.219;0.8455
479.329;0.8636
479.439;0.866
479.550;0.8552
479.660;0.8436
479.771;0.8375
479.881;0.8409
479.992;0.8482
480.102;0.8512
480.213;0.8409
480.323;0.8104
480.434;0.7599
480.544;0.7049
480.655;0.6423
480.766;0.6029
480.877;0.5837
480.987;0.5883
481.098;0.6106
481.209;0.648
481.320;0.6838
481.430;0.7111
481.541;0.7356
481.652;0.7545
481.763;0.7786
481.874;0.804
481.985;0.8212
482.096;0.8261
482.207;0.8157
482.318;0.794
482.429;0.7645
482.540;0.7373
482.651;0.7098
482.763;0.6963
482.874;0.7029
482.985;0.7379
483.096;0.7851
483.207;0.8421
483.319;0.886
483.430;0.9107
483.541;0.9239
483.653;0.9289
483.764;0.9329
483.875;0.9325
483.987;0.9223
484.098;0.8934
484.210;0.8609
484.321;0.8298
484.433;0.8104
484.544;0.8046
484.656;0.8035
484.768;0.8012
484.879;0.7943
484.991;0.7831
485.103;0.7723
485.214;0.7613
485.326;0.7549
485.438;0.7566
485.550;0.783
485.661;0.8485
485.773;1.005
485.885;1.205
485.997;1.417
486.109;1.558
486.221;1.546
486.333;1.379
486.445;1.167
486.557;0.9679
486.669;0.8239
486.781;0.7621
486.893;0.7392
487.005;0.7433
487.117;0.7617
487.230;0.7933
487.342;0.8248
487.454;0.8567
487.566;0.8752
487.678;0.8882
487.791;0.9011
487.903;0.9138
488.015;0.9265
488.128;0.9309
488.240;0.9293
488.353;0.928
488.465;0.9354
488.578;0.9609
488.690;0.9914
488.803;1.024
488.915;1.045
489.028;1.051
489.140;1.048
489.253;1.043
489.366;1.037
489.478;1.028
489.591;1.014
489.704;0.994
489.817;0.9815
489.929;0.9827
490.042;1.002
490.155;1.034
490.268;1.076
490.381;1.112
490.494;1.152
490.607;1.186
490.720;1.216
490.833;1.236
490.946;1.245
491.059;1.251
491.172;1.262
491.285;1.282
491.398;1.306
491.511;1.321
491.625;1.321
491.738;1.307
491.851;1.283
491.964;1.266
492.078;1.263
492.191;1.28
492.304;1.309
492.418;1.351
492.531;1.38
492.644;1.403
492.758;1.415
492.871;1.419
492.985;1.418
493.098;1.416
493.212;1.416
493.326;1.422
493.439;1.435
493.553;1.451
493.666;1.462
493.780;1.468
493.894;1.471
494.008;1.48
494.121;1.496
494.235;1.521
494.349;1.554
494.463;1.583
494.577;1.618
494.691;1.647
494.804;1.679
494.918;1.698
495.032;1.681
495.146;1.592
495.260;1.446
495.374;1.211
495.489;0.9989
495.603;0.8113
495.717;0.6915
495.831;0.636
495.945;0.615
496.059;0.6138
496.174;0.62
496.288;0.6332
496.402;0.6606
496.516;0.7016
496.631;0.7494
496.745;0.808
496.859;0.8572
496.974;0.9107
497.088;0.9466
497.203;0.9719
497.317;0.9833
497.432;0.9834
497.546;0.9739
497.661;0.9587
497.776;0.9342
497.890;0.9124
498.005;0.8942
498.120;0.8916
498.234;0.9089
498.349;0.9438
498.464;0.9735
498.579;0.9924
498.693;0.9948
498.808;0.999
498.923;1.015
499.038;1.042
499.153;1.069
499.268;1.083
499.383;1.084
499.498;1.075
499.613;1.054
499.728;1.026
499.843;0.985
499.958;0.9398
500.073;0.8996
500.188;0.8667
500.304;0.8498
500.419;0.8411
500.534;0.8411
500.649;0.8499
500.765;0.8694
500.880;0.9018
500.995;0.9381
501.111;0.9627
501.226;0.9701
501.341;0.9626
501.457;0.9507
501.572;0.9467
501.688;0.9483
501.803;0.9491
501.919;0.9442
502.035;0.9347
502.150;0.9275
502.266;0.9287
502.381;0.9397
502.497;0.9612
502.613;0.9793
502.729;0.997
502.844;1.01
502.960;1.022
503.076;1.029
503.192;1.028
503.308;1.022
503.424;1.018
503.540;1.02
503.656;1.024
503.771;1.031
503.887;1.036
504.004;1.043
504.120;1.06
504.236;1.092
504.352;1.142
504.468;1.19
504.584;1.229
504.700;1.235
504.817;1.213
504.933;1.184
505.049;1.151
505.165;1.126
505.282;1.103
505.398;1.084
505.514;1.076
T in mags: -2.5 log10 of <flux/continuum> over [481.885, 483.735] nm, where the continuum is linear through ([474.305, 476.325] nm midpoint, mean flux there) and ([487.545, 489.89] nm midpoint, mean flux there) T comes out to 0.190 mag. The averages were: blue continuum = 0.944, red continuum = 0.975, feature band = 0.807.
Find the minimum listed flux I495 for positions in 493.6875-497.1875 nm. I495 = 0.6138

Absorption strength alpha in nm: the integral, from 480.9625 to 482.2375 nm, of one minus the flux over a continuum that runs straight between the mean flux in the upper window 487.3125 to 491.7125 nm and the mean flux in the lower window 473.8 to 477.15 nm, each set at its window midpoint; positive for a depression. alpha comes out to 0.28 nm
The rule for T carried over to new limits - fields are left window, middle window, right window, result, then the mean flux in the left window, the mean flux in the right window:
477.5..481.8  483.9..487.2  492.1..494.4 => 0.12 mag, 0.738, 1.43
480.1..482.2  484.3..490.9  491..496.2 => 0.06 mag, 0.723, 1.32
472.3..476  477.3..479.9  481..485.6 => 0.20 mag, 0.982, 0.793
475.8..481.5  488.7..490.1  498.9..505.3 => -0.21 mag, 0.697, 1.01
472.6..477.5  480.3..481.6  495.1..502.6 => 0.29 mag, 0.859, 0.928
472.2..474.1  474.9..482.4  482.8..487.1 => 0.26 mag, 0.966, 0.916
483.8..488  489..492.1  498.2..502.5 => -0.23 mag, 0.92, 0.957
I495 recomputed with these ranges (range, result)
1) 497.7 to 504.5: 0.8411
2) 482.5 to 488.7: 0.6963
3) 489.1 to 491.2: 0.9815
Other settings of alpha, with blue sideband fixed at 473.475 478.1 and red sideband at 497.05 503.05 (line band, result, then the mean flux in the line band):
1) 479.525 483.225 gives 0.43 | 0.75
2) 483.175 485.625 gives 0.07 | 0.84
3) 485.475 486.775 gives -0.38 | 1.13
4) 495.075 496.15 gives -0.03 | 0.955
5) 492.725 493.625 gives -0.50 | 1.43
